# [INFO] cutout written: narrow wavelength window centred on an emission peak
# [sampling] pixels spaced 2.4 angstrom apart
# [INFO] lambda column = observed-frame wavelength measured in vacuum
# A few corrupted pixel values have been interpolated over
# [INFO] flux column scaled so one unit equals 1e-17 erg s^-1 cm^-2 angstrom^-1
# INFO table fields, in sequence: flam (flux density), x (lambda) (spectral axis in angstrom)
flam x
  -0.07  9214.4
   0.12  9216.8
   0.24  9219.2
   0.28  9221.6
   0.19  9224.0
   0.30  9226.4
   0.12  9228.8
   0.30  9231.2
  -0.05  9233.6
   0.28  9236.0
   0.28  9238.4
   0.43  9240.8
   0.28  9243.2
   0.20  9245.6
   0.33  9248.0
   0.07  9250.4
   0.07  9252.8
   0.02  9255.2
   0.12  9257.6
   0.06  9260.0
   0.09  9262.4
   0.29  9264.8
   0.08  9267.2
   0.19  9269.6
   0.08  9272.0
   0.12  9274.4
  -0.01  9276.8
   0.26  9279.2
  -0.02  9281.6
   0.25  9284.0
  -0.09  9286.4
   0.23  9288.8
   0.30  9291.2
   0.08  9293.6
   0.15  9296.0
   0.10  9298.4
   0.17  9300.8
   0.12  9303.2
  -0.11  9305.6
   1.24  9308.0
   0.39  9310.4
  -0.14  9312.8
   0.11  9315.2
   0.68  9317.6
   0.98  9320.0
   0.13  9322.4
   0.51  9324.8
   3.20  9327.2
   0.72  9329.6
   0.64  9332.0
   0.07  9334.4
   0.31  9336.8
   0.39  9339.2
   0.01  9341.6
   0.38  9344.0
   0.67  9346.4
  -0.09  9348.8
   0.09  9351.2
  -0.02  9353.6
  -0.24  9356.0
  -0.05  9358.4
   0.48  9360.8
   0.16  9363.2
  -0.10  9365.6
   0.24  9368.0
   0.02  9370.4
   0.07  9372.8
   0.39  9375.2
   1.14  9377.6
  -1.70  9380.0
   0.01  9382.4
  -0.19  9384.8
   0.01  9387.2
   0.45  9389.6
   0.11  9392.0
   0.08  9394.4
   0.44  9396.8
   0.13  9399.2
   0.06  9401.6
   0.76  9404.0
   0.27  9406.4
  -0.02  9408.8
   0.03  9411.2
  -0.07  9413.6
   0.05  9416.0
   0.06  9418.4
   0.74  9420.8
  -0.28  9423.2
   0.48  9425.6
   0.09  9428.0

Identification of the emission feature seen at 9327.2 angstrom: [O III] 5007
